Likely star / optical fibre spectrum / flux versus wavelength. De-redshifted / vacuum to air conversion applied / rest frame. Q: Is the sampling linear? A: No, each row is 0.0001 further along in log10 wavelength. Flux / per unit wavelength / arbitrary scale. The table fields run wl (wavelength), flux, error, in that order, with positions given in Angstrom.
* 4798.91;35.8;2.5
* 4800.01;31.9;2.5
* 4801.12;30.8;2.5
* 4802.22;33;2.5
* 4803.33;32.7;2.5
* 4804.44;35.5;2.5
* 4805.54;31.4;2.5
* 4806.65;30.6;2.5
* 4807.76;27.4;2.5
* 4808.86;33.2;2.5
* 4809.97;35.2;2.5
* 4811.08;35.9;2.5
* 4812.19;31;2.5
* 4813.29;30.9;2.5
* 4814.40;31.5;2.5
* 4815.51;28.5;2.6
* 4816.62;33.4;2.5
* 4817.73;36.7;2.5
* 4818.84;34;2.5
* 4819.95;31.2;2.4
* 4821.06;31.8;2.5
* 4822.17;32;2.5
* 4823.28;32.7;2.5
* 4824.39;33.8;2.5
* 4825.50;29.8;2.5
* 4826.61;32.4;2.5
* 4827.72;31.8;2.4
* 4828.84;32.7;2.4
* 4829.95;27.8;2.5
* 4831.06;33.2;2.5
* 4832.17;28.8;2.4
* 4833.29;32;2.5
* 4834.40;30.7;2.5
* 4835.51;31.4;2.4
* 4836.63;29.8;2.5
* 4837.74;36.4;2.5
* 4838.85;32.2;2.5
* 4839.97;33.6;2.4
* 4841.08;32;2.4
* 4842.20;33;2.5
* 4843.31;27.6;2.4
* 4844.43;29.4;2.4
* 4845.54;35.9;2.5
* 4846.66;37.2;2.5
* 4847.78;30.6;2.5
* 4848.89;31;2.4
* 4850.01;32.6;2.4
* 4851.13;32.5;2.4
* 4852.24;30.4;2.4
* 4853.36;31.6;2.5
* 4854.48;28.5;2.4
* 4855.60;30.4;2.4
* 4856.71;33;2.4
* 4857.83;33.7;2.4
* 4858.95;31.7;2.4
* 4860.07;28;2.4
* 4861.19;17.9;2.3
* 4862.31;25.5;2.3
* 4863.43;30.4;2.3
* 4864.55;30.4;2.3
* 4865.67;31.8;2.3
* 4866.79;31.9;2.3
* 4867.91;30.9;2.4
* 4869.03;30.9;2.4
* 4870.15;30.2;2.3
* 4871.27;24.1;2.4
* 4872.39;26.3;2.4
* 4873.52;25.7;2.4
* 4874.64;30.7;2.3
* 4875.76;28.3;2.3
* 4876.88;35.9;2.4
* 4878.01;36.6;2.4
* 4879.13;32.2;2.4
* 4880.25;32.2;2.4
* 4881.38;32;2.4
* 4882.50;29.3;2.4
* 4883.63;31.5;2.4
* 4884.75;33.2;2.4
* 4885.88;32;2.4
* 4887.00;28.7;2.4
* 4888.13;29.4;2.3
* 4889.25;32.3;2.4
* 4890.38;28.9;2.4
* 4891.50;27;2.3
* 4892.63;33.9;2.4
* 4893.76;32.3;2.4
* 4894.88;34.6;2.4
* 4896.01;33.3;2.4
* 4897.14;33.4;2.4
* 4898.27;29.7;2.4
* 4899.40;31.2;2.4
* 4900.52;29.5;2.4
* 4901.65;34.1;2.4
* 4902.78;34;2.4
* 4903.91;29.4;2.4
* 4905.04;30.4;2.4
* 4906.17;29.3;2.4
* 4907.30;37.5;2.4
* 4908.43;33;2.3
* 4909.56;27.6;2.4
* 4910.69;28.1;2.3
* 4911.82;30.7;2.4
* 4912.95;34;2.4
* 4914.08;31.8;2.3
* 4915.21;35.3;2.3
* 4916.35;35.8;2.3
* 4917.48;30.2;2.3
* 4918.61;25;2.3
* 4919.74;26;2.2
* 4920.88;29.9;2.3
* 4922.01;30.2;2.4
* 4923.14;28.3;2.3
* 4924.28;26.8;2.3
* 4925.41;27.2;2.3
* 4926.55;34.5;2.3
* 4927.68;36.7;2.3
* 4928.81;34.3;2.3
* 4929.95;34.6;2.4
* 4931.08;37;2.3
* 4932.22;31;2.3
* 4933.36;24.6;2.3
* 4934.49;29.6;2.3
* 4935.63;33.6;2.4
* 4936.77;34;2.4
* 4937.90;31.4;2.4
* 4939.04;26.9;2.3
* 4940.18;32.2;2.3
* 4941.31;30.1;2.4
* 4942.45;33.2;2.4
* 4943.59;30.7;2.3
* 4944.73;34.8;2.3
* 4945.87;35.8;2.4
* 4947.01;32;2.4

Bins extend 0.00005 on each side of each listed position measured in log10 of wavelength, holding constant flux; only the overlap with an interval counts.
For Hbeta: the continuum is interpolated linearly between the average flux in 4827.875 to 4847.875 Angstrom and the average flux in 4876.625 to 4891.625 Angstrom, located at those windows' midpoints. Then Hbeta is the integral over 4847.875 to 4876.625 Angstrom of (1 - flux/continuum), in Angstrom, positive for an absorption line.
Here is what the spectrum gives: 1.9 Angstrom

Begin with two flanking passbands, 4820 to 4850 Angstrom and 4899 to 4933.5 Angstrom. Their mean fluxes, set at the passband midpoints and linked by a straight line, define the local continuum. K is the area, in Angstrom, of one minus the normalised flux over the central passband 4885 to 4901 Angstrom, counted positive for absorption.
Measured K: 0.1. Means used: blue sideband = 31.9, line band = 31.2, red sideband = 31.3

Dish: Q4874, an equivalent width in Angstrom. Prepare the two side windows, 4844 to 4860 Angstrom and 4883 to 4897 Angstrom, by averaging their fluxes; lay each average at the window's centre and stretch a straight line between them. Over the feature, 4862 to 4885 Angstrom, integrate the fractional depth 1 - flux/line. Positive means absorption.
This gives 0.9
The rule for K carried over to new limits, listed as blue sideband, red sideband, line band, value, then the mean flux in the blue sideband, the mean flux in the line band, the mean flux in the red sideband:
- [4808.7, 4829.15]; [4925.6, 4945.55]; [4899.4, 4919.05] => 0.5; 32.5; 31.6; 32.2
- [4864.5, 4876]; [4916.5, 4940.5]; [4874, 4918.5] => -2.7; 29.2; 31.7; 30.7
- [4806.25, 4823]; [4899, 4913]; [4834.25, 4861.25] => 0.4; 32.2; 31.5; 31.4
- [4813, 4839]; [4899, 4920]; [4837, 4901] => 1.3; 31.9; 31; 31.3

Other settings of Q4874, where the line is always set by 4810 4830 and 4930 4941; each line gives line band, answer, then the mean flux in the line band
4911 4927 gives 0.6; 30.3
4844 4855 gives 0.0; 32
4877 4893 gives 0.1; 31.5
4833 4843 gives 0.0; 32.3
